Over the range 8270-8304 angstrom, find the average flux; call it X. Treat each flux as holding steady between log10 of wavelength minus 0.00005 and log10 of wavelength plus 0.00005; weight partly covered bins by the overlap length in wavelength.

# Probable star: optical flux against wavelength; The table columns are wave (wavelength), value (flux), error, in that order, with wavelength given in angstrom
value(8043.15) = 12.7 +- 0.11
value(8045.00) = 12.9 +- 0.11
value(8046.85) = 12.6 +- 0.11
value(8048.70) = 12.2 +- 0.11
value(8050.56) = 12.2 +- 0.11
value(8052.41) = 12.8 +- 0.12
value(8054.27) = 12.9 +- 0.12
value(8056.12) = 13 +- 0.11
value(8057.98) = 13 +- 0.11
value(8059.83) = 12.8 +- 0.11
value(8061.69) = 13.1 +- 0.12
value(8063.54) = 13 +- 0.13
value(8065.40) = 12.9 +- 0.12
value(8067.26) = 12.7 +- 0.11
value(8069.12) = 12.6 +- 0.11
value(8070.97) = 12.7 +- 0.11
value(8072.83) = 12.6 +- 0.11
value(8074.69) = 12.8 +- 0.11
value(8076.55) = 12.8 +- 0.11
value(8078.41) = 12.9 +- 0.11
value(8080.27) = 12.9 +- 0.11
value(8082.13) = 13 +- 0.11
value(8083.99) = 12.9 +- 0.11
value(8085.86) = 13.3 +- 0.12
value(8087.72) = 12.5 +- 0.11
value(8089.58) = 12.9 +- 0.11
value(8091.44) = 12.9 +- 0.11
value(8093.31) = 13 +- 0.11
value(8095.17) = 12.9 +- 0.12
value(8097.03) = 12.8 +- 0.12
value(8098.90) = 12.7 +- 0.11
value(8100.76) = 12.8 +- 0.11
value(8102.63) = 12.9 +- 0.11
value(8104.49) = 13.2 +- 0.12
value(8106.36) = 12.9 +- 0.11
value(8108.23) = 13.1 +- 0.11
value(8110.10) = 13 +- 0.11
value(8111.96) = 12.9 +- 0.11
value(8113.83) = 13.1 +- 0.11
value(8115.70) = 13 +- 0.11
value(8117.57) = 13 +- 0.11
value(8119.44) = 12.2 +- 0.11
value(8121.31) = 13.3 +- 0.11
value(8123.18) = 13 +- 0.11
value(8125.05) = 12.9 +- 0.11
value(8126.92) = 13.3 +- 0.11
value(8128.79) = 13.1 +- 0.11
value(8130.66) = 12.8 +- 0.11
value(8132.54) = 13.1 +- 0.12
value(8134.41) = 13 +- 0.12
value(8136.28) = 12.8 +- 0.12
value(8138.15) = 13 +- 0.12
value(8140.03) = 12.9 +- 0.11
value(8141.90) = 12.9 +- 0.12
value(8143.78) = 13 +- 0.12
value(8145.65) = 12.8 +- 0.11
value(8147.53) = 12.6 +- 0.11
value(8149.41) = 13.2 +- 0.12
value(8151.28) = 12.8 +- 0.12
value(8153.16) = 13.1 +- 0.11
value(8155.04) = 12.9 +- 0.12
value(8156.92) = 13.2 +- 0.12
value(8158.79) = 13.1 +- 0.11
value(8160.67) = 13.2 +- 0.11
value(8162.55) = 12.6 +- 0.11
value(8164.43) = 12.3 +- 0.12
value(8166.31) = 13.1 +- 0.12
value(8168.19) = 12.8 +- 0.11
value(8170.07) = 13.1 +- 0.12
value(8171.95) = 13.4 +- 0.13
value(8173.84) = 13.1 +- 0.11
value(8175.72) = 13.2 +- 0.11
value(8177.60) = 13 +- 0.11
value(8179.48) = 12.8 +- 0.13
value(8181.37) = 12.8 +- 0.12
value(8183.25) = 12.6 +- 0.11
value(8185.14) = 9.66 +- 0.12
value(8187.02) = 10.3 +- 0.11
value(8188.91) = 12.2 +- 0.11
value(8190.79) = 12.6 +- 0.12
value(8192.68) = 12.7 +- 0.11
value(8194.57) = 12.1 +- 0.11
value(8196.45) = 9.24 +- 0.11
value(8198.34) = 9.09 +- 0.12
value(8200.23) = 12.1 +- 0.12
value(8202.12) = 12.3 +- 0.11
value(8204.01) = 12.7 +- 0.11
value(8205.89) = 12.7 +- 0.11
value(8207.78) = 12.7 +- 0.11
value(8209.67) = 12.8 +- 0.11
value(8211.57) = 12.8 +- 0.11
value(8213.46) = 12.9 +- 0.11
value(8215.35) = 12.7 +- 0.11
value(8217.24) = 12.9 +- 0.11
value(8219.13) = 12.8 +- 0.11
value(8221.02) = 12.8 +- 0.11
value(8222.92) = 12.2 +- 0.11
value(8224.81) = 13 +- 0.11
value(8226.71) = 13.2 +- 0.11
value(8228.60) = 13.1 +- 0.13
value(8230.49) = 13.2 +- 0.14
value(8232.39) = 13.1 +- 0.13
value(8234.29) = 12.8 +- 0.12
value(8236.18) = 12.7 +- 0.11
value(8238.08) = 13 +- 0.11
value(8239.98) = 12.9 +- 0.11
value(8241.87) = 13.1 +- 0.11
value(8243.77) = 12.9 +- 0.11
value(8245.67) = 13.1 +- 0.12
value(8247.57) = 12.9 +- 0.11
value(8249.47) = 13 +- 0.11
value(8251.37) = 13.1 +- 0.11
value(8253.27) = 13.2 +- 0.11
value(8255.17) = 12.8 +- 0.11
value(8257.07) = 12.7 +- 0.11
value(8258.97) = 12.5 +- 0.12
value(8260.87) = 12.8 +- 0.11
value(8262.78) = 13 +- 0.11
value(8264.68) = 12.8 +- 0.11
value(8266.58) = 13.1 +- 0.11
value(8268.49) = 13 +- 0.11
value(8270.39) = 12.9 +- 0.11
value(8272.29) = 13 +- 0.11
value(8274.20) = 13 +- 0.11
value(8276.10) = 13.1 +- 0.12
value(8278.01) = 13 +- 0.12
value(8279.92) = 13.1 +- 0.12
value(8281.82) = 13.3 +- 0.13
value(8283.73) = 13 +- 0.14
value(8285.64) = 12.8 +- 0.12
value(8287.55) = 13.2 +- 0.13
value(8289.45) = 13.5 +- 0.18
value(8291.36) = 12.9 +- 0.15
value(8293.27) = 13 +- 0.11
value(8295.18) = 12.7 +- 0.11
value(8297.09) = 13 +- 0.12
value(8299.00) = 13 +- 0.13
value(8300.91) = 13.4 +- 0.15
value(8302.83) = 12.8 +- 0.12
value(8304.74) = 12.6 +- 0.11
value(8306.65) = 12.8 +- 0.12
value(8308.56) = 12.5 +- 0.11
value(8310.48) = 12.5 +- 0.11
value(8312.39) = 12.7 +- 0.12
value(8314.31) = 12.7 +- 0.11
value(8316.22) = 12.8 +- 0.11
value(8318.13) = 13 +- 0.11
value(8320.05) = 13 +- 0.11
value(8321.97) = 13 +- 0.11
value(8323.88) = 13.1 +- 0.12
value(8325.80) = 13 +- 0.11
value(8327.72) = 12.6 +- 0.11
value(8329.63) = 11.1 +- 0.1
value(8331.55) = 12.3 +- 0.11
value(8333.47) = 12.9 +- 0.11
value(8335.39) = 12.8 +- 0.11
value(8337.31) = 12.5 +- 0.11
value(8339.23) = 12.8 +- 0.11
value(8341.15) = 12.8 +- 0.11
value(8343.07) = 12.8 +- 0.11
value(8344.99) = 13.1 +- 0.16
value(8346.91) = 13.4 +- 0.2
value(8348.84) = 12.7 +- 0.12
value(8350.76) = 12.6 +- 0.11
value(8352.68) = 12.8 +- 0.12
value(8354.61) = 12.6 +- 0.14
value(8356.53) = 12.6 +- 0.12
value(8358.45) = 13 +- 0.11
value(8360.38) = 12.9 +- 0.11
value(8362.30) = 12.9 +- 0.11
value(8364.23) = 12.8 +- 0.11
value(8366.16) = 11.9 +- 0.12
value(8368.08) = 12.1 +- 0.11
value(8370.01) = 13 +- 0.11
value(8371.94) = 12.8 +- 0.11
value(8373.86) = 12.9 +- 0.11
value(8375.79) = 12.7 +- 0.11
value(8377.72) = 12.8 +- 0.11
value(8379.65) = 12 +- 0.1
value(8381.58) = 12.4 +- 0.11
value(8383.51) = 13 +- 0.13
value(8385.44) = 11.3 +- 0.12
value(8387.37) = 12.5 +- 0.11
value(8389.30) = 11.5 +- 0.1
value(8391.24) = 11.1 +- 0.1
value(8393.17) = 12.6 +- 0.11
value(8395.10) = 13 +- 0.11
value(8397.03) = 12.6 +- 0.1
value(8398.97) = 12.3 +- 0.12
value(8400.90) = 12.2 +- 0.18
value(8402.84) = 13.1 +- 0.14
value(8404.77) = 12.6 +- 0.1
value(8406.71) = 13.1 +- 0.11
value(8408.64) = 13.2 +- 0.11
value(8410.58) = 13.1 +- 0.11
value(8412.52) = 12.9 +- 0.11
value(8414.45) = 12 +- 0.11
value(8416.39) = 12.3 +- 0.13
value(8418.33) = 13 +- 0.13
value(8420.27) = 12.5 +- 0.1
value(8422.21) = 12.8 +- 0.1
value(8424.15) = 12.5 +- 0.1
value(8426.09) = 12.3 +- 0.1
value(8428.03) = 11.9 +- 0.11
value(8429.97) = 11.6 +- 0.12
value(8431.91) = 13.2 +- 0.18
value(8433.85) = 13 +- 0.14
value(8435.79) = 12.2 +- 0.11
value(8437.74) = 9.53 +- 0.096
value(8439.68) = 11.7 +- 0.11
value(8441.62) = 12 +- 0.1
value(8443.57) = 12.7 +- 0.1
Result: 13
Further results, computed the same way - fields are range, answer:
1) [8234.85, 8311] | 12.9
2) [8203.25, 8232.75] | 12.8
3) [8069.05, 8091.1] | 12.8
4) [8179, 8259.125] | 12.5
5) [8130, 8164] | 12.9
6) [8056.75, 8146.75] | 12.9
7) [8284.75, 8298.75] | 13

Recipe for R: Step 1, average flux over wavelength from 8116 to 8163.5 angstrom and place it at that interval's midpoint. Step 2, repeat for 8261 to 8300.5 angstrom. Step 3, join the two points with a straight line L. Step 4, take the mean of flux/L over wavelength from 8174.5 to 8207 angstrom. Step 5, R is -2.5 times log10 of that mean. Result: 0.09 mag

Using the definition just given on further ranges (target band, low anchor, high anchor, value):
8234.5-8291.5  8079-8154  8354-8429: -0.02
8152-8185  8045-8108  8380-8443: -0.02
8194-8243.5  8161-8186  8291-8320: 0.02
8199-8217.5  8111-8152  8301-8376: 0.02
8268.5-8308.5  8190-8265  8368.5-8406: -0.04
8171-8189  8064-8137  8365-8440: 0.04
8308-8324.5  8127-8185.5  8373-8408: -0.02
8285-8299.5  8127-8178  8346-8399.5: -0.03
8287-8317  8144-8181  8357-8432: -0.02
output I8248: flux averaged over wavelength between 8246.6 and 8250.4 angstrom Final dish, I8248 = 12.9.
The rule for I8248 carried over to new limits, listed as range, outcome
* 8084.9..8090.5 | 12.9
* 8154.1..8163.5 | 13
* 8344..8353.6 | 12.9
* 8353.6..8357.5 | 12.6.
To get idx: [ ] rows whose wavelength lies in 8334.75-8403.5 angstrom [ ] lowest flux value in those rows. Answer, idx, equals 11.1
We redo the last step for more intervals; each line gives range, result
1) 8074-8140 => 12.2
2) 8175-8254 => 9.09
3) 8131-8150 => 12.6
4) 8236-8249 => 12.7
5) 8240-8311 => 12.5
